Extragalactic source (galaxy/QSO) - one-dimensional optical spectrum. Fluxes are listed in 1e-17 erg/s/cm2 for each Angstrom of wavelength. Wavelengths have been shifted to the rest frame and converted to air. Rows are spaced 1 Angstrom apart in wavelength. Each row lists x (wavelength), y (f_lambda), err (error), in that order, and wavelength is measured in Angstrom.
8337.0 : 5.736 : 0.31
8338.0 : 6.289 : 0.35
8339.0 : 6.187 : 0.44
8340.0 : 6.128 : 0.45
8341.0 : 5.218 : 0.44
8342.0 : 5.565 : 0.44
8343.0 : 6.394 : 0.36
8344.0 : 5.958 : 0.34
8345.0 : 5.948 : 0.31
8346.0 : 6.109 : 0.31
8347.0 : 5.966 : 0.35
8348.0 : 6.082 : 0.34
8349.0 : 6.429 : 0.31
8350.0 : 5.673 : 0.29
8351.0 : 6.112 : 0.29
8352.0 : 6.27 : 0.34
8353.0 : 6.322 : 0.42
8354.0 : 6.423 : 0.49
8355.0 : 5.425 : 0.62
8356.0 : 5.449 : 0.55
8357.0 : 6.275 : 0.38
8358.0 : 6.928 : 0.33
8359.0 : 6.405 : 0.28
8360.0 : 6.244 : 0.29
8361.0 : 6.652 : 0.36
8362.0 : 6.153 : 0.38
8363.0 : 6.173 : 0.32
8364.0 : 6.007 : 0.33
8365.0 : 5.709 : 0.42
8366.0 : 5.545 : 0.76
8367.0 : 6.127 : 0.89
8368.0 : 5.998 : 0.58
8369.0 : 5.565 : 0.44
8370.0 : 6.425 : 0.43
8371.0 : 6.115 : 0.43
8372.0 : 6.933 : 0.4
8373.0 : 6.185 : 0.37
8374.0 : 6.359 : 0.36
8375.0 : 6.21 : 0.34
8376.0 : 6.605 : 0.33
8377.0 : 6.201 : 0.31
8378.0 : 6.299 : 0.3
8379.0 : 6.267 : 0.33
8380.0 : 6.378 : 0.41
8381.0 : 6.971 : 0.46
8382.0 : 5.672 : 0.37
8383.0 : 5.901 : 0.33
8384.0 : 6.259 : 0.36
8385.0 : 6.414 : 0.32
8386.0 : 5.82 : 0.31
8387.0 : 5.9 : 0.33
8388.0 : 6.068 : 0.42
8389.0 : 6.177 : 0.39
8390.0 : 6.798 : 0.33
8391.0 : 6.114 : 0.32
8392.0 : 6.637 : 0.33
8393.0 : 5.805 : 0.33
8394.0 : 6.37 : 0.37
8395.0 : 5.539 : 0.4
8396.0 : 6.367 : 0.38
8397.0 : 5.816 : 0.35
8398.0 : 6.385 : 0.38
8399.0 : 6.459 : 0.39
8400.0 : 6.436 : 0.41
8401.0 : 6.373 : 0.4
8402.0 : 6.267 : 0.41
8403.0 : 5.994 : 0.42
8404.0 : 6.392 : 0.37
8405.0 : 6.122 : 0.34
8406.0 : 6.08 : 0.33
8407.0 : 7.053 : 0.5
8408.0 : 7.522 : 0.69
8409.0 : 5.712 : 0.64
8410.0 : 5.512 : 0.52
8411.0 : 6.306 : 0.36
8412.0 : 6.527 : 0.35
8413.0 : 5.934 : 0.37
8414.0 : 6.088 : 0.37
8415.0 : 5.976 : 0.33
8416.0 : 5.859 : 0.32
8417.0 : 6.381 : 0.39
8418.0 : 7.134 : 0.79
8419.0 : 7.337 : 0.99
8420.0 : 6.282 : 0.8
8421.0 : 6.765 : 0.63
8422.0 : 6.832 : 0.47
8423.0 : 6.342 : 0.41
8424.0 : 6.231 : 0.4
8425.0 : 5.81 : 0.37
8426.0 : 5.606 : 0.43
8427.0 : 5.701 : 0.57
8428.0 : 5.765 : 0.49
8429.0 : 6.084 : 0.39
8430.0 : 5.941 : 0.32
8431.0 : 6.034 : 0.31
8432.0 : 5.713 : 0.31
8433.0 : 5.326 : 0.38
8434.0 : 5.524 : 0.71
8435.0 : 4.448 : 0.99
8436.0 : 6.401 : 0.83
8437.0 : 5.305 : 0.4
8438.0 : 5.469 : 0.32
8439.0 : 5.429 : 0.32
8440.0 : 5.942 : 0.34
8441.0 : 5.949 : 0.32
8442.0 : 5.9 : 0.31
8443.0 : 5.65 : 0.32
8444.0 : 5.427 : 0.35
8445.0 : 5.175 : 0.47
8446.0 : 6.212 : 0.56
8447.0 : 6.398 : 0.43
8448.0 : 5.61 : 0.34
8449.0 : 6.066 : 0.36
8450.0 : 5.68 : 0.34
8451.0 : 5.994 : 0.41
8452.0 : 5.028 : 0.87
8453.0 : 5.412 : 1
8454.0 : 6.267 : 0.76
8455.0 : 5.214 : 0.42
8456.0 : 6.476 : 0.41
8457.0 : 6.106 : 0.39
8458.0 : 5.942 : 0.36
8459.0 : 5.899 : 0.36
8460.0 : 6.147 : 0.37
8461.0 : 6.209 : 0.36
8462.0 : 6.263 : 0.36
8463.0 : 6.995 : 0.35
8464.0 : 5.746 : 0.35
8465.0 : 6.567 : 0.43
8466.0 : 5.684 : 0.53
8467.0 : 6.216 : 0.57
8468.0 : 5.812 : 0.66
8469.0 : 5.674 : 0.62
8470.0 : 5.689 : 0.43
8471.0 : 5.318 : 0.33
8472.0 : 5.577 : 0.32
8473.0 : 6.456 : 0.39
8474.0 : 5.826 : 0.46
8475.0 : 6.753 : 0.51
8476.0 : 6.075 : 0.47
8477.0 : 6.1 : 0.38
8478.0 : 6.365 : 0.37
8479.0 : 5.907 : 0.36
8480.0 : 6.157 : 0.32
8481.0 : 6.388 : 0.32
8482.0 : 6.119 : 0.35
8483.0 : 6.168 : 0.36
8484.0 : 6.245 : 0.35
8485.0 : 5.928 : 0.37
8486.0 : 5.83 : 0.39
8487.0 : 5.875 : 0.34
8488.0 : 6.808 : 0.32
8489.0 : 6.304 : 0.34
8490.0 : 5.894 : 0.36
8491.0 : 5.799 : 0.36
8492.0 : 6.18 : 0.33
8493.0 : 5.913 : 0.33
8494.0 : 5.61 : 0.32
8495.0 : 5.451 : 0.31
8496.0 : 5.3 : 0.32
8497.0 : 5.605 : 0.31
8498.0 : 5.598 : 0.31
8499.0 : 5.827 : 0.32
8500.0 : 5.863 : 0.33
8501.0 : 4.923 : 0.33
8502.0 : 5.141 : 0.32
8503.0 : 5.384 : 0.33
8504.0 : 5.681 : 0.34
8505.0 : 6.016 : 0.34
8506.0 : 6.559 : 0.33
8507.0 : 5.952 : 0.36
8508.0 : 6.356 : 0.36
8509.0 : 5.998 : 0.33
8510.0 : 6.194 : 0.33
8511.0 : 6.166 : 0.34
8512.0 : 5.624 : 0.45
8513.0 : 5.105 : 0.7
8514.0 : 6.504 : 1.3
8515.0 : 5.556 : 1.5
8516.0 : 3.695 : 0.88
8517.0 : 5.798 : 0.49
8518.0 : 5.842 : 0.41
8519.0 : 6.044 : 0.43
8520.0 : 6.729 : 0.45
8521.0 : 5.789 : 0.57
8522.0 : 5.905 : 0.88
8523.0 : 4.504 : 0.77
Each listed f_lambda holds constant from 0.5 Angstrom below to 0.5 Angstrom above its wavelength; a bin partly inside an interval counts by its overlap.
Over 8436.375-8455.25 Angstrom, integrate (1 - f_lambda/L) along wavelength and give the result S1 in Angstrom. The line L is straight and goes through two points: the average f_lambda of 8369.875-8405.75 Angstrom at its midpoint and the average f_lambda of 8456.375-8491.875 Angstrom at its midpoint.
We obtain 1.3 Angstrom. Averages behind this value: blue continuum 6.25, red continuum 6.08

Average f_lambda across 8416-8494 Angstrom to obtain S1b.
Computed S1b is 5.99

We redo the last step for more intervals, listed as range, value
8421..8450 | 5.81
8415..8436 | 6.06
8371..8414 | 6.26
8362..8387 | 6.17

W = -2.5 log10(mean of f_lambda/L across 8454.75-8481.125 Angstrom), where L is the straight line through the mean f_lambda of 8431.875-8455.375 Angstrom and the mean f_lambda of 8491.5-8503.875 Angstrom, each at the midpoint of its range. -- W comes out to -0.08 mag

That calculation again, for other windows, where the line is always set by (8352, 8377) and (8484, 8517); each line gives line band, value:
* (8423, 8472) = 0.02 mag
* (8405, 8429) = -0.05 mag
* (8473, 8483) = -0.06 mag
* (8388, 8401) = -0.03 mag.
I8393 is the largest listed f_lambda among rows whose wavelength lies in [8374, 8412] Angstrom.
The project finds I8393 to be 7.522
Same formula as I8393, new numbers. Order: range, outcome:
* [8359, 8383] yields 6.971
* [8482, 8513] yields 6.808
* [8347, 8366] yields 6.928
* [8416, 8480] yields 7.337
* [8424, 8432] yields 6.231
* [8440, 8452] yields 6.398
